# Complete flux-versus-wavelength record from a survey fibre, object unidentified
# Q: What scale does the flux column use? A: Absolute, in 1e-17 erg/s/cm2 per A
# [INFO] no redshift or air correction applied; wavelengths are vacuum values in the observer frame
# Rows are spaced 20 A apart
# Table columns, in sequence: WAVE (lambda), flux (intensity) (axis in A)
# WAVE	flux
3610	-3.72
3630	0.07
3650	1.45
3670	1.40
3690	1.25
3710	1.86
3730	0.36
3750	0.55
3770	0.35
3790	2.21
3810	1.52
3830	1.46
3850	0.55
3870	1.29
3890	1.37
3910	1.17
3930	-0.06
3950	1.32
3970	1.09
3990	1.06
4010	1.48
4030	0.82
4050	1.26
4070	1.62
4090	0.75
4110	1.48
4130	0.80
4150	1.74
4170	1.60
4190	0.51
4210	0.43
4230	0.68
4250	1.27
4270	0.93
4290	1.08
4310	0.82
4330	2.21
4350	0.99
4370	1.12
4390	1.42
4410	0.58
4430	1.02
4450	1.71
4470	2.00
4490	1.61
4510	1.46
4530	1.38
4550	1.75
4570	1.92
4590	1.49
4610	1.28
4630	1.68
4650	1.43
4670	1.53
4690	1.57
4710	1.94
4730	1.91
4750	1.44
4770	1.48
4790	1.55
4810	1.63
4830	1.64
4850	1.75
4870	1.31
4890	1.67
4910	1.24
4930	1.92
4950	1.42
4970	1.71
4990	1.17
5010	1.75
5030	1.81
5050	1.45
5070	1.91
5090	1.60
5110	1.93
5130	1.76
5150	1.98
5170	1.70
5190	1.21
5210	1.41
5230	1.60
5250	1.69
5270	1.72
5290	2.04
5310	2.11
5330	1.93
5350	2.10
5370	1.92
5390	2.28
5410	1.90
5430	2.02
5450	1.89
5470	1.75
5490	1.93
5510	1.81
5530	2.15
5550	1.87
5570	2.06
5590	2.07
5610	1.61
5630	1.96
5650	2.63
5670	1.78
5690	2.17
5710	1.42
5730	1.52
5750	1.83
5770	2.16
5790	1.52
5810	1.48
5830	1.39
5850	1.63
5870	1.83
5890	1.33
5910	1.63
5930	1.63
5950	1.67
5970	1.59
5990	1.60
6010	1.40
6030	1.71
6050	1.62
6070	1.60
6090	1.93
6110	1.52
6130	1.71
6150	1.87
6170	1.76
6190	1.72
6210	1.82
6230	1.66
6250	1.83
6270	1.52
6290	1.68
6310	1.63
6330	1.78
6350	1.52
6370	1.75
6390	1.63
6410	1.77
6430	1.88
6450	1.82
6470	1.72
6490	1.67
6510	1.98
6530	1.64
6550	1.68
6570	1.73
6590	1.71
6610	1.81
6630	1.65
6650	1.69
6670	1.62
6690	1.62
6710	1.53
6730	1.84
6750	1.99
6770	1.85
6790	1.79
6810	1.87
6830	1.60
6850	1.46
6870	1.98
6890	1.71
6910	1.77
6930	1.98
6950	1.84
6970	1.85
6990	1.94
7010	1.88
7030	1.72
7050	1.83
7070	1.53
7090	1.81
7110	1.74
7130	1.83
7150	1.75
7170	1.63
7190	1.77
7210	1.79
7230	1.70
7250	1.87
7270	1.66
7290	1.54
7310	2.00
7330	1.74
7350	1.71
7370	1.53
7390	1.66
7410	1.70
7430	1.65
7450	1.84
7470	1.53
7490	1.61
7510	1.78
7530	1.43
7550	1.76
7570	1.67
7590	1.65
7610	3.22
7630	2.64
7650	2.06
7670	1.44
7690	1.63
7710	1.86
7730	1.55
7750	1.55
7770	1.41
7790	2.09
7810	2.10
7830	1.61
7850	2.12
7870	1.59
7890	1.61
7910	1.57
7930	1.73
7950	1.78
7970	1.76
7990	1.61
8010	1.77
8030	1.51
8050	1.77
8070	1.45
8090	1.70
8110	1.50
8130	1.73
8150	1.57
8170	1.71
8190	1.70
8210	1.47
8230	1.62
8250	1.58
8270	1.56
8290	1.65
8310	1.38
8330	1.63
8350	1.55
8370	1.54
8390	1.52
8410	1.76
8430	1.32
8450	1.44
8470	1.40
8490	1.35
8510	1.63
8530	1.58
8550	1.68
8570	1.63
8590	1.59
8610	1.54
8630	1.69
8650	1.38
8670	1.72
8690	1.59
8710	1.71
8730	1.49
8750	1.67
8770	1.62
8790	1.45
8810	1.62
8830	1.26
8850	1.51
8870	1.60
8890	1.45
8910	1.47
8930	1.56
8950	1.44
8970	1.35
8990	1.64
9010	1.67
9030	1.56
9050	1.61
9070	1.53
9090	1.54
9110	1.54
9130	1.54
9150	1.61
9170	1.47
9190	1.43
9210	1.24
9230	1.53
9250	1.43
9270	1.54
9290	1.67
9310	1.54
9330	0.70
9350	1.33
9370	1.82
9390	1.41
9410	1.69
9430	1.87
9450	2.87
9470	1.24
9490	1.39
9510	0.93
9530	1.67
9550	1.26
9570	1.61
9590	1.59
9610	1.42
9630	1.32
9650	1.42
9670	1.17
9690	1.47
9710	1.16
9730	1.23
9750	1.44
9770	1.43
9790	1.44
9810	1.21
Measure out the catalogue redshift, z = 0.16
